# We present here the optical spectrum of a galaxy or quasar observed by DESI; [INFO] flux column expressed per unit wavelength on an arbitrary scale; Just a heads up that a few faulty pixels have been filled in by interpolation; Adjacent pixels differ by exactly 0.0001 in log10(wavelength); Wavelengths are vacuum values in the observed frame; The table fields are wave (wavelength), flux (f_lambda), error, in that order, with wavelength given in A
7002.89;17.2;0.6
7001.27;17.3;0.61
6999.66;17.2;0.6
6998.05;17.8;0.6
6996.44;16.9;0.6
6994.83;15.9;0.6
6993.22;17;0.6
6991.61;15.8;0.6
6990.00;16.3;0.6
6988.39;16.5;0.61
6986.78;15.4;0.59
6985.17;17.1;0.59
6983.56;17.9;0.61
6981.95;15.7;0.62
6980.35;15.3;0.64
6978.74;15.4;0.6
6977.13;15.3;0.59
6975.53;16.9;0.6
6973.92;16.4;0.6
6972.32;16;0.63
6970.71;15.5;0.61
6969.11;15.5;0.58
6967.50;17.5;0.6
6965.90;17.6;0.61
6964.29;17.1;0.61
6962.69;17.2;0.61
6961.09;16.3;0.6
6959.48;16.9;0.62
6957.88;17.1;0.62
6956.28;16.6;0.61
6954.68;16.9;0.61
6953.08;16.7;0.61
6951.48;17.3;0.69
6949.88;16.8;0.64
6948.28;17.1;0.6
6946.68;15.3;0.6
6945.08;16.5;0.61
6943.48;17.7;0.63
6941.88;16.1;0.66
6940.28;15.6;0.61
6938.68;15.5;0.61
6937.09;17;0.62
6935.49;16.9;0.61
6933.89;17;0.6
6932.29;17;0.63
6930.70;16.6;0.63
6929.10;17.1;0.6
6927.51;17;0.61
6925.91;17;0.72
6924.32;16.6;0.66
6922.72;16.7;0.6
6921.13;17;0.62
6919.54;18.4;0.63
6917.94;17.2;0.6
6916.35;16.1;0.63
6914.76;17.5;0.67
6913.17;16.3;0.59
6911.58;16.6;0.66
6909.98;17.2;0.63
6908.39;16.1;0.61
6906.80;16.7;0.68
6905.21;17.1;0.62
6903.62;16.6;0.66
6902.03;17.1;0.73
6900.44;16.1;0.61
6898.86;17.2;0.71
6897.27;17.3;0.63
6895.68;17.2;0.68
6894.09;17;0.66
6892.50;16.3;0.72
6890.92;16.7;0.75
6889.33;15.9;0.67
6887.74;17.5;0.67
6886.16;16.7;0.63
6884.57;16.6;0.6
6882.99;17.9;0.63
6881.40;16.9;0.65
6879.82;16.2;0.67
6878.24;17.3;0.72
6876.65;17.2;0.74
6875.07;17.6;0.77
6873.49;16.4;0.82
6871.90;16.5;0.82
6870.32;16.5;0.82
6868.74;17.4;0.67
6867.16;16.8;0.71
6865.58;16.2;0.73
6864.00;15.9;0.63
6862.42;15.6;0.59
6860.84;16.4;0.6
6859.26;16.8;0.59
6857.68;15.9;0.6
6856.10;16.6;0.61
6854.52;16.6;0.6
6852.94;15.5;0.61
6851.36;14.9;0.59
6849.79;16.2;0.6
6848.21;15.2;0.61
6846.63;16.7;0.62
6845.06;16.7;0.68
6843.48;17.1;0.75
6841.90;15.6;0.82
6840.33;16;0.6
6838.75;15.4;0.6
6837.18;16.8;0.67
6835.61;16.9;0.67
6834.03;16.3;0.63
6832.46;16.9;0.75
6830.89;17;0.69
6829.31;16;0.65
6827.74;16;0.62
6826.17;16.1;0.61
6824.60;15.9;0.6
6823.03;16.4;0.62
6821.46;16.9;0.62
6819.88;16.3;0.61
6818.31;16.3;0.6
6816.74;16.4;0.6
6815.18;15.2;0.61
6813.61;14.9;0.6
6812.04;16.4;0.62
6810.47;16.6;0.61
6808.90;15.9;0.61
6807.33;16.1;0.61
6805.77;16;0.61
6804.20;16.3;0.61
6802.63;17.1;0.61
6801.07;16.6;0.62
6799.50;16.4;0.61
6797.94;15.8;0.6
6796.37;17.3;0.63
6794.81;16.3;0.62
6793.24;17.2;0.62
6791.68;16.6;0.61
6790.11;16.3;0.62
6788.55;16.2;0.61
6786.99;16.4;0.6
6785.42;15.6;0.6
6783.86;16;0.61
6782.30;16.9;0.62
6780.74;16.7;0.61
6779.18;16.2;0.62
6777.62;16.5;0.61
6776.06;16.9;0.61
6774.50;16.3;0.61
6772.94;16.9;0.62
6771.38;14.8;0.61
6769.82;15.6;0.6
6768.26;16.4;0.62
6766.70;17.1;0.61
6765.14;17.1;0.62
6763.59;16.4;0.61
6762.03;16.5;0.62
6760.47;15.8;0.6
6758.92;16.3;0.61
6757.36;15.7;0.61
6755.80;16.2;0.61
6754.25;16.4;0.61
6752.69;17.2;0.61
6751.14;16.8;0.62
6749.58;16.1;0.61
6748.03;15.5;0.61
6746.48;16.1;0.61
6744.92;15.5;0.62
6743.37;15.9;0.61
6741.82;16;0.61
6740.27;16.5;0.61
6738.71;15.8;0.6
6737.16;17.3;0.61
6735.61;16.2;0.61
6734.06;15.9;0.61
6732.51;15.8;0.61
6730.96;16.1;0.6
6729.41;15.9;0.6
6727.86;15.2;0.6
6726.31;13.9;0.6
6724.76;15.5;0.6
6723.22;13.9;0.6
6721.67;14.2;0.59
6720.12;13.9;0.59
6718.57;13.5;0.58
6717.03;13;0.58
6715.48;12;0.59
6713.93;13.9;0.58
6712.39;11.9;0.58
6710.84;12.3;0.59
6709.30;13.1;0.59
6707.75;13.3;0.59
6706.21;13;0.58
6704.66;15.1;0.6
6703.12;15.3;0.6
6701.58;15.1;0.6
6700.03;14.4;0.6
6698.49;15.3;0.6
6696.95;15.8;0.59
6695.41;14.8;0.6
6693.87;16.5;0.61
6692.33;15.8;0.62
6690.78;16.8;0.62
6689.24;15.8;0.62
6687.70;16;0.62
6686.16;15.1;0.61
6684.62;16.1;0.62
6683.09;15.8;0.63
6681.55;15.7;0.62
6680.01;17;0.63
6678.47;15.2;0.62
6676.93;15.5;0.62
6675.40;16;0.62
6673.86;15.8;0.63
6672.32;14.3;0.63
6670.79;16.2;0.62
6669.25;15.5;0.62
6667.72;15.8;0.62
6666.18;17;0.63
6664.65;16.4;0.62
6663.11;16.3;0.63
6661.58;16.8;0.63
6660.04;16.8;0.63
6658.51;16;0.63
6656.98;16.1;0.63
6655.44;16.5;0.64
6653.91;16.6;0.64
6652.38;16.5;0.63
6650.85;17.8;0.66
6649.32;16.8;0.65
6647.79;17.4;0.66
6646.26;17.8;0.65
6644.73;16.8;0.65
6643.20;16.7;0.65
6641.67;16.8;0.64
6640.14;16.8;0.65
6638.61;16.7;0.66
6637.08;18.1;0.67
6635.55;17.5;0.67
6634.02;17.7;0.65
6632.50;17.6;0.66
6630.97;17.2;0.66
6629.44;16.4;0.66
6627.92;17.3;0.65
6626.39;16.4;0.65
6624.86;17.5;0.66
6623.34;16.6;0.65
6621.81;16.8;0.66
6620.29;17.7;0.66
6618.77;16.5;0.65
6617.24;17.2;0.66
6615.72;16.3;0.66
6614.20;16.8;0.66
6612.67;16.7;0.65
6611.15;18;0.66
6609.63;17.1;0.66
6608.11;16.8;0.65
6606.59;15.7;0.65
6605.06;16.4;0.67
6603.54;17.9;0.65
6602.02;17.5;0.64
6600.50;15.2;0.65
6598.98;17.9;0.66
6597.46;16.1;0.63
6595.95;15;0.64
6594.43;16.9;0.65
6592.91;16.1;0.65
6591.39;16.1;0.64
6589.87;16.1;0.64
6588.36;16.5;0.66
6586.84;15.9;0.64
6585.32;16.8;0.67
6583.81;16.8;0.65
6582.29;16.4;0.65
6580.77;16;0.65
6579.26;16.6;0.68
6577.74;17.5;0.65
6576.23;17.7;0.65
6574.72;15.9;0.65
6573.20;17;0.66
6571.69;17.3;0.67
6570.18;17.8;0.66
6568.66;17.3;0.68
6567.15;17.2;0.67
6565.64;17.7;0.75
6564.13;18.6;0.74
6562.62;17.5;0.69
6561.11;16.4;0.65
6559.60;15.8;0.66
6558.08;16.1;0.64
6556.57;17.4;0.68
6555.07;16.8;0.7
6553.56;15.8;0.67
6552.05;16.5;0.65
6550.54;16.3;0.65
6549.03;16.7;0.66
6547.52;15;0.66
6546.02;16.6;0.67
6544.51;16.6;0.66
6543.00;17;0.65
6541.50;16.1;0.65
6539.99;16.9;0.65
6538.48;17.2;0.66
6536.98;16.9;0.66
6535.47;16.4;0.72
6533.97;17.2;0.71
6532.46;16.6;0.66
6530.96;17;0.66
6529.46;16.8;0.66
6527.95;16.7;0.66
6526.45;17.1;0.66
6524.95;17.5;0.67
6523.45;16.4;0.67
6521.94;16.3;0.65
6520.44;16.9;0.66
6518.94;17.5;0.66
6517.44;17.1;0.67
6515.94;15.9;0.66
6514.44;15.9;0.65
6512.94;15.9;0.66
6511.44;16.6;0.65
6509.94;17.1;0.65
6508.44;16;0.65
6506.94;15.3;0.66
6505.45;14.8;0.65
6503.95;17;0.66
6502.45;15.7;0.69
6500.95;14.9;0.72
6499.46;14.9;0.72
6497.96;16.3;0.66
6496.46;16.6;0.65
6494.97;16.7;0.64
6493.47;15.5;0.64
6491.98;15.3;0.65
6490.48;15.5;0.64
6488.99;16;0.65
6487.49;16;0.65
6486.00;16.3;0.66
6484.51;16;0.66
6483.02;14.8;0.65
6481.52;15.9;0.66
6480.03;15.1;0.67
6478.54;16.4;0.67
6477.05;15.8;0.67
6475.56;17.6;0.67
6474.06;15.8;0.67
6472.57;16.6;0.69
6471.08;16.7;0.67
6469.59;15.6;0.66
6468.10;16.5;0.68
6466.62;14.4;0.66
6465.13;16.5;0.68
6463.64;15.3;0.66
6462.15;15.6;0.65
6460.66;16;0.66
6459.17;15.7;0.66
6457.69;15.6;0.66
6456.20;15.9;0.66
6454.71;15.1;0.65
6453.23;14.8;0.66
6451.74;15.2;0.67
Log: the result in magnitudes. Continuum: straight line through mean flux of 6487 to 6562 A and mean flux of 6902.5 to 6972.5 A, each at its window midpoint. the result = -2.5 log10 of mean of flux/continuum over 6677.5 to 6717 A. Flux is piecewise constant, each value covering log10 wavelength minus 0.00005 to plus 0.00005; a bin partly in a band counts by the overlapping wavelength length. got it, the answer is 0.12 mag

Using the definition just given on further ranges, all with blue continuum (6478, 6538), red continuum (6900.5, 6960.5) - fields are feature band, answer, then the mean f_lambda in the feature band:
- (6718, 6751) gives 0.07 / 15.5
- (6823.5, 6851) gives 0.03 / 16.3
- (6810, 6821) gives 0.04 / 16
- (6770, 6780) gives 0.02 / 16.2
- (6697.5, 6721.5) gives 0.20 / 13.7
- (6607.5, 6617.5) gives -0.04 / 17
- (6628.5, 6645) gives -0.05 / 17.1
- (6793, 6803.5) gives 0.00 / 16.6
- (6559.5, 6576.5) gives -0.06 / 17.2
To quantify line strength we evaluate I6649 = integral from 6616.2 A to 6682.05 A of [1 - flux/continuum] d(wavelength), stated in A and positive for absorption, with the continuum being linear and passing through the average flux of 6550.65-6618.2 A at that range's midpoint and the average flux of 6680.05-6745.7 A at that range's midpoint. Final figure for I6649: -3.3 A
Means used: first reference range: 16.7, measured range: 16.7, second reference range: 15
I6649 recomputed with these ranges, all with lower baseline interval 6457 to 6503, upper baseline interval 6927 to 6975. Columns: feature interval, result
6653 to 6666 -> -0.2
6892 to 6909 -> -0.2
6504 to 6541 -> -1.5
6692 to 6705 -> 0.7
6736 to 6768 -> 0.0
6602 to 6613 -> -0.6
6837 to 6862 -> 0.5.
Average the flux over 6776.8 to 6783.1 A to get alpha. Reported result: 16.6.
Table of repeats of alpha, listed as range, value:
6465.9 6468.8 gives 15.5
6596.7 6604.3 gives 16.9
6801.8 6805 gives 16.7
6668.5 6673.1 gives 15.3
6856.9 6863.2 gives 16.2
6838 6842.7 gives 15.7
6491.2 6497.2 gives 16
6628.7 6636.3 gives 17.3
